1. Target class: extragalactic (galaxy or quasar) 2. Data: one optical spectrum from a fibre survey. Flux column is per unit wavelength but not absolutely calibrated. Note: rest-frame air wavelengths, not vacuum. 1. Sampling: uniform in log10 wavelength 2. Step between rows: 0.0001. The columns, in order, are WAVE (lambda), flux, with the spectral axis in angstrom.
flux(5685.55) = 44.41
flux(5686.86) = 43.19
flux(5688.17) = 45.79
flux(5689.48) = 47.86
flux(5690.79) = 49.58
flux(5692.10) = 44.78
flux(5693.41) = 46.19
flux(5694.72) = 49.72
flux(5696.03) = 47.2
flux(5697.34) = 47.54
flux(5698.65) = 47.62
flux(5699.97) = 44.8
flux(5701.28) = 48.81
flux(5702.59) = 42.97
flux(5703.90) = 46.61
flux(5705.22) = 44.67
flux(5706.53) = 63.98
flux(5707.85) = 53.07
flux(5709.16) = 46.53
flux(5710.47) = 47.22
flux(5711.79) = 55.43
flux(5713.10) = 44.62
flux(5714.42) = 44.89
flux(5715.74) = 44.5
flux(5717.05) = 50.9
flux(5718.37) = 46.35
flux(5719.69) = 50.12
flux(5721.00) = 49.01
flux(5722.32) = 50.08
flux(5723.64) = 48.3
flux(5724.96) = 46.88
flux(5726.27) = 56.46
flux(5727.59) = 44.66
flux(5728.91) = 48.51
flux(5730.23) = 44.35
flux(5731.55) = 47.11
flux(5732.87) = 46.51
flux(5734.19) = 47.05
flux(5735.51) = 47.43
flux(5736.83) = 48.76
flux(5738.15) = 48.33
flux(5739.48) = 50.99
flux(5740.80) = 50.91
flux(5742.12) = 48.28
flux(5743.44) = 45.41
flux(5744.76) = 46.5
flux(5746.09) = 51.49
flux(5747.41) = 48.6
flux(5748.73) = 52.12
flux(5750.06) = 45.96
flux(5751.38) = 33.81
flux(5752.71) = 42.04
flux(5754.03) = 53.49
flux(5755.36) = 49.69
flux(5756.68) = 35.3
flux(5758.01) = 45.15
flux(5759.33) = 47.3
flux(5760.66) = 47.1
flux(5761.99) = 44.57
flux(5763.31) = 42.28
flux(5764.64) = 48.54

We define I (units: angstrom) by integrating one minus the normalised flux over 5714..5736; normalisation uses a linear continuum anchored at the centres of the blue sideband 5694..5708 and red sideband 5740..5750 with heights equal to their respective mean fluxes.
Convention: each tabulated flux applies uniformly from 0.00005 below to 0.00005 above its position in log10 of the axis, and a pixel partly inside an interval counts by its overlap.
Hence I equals 0.4 angstrom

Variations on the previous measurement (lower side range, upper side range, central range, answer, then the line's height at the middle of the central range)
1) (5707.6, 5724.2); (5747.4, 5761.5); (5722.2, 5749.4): -0.96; 46.8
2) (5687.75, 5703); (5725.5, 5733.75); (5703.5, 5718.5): -0.56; 47.4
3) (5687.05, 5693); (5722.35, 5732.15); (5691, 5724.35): -0.61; 47.4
